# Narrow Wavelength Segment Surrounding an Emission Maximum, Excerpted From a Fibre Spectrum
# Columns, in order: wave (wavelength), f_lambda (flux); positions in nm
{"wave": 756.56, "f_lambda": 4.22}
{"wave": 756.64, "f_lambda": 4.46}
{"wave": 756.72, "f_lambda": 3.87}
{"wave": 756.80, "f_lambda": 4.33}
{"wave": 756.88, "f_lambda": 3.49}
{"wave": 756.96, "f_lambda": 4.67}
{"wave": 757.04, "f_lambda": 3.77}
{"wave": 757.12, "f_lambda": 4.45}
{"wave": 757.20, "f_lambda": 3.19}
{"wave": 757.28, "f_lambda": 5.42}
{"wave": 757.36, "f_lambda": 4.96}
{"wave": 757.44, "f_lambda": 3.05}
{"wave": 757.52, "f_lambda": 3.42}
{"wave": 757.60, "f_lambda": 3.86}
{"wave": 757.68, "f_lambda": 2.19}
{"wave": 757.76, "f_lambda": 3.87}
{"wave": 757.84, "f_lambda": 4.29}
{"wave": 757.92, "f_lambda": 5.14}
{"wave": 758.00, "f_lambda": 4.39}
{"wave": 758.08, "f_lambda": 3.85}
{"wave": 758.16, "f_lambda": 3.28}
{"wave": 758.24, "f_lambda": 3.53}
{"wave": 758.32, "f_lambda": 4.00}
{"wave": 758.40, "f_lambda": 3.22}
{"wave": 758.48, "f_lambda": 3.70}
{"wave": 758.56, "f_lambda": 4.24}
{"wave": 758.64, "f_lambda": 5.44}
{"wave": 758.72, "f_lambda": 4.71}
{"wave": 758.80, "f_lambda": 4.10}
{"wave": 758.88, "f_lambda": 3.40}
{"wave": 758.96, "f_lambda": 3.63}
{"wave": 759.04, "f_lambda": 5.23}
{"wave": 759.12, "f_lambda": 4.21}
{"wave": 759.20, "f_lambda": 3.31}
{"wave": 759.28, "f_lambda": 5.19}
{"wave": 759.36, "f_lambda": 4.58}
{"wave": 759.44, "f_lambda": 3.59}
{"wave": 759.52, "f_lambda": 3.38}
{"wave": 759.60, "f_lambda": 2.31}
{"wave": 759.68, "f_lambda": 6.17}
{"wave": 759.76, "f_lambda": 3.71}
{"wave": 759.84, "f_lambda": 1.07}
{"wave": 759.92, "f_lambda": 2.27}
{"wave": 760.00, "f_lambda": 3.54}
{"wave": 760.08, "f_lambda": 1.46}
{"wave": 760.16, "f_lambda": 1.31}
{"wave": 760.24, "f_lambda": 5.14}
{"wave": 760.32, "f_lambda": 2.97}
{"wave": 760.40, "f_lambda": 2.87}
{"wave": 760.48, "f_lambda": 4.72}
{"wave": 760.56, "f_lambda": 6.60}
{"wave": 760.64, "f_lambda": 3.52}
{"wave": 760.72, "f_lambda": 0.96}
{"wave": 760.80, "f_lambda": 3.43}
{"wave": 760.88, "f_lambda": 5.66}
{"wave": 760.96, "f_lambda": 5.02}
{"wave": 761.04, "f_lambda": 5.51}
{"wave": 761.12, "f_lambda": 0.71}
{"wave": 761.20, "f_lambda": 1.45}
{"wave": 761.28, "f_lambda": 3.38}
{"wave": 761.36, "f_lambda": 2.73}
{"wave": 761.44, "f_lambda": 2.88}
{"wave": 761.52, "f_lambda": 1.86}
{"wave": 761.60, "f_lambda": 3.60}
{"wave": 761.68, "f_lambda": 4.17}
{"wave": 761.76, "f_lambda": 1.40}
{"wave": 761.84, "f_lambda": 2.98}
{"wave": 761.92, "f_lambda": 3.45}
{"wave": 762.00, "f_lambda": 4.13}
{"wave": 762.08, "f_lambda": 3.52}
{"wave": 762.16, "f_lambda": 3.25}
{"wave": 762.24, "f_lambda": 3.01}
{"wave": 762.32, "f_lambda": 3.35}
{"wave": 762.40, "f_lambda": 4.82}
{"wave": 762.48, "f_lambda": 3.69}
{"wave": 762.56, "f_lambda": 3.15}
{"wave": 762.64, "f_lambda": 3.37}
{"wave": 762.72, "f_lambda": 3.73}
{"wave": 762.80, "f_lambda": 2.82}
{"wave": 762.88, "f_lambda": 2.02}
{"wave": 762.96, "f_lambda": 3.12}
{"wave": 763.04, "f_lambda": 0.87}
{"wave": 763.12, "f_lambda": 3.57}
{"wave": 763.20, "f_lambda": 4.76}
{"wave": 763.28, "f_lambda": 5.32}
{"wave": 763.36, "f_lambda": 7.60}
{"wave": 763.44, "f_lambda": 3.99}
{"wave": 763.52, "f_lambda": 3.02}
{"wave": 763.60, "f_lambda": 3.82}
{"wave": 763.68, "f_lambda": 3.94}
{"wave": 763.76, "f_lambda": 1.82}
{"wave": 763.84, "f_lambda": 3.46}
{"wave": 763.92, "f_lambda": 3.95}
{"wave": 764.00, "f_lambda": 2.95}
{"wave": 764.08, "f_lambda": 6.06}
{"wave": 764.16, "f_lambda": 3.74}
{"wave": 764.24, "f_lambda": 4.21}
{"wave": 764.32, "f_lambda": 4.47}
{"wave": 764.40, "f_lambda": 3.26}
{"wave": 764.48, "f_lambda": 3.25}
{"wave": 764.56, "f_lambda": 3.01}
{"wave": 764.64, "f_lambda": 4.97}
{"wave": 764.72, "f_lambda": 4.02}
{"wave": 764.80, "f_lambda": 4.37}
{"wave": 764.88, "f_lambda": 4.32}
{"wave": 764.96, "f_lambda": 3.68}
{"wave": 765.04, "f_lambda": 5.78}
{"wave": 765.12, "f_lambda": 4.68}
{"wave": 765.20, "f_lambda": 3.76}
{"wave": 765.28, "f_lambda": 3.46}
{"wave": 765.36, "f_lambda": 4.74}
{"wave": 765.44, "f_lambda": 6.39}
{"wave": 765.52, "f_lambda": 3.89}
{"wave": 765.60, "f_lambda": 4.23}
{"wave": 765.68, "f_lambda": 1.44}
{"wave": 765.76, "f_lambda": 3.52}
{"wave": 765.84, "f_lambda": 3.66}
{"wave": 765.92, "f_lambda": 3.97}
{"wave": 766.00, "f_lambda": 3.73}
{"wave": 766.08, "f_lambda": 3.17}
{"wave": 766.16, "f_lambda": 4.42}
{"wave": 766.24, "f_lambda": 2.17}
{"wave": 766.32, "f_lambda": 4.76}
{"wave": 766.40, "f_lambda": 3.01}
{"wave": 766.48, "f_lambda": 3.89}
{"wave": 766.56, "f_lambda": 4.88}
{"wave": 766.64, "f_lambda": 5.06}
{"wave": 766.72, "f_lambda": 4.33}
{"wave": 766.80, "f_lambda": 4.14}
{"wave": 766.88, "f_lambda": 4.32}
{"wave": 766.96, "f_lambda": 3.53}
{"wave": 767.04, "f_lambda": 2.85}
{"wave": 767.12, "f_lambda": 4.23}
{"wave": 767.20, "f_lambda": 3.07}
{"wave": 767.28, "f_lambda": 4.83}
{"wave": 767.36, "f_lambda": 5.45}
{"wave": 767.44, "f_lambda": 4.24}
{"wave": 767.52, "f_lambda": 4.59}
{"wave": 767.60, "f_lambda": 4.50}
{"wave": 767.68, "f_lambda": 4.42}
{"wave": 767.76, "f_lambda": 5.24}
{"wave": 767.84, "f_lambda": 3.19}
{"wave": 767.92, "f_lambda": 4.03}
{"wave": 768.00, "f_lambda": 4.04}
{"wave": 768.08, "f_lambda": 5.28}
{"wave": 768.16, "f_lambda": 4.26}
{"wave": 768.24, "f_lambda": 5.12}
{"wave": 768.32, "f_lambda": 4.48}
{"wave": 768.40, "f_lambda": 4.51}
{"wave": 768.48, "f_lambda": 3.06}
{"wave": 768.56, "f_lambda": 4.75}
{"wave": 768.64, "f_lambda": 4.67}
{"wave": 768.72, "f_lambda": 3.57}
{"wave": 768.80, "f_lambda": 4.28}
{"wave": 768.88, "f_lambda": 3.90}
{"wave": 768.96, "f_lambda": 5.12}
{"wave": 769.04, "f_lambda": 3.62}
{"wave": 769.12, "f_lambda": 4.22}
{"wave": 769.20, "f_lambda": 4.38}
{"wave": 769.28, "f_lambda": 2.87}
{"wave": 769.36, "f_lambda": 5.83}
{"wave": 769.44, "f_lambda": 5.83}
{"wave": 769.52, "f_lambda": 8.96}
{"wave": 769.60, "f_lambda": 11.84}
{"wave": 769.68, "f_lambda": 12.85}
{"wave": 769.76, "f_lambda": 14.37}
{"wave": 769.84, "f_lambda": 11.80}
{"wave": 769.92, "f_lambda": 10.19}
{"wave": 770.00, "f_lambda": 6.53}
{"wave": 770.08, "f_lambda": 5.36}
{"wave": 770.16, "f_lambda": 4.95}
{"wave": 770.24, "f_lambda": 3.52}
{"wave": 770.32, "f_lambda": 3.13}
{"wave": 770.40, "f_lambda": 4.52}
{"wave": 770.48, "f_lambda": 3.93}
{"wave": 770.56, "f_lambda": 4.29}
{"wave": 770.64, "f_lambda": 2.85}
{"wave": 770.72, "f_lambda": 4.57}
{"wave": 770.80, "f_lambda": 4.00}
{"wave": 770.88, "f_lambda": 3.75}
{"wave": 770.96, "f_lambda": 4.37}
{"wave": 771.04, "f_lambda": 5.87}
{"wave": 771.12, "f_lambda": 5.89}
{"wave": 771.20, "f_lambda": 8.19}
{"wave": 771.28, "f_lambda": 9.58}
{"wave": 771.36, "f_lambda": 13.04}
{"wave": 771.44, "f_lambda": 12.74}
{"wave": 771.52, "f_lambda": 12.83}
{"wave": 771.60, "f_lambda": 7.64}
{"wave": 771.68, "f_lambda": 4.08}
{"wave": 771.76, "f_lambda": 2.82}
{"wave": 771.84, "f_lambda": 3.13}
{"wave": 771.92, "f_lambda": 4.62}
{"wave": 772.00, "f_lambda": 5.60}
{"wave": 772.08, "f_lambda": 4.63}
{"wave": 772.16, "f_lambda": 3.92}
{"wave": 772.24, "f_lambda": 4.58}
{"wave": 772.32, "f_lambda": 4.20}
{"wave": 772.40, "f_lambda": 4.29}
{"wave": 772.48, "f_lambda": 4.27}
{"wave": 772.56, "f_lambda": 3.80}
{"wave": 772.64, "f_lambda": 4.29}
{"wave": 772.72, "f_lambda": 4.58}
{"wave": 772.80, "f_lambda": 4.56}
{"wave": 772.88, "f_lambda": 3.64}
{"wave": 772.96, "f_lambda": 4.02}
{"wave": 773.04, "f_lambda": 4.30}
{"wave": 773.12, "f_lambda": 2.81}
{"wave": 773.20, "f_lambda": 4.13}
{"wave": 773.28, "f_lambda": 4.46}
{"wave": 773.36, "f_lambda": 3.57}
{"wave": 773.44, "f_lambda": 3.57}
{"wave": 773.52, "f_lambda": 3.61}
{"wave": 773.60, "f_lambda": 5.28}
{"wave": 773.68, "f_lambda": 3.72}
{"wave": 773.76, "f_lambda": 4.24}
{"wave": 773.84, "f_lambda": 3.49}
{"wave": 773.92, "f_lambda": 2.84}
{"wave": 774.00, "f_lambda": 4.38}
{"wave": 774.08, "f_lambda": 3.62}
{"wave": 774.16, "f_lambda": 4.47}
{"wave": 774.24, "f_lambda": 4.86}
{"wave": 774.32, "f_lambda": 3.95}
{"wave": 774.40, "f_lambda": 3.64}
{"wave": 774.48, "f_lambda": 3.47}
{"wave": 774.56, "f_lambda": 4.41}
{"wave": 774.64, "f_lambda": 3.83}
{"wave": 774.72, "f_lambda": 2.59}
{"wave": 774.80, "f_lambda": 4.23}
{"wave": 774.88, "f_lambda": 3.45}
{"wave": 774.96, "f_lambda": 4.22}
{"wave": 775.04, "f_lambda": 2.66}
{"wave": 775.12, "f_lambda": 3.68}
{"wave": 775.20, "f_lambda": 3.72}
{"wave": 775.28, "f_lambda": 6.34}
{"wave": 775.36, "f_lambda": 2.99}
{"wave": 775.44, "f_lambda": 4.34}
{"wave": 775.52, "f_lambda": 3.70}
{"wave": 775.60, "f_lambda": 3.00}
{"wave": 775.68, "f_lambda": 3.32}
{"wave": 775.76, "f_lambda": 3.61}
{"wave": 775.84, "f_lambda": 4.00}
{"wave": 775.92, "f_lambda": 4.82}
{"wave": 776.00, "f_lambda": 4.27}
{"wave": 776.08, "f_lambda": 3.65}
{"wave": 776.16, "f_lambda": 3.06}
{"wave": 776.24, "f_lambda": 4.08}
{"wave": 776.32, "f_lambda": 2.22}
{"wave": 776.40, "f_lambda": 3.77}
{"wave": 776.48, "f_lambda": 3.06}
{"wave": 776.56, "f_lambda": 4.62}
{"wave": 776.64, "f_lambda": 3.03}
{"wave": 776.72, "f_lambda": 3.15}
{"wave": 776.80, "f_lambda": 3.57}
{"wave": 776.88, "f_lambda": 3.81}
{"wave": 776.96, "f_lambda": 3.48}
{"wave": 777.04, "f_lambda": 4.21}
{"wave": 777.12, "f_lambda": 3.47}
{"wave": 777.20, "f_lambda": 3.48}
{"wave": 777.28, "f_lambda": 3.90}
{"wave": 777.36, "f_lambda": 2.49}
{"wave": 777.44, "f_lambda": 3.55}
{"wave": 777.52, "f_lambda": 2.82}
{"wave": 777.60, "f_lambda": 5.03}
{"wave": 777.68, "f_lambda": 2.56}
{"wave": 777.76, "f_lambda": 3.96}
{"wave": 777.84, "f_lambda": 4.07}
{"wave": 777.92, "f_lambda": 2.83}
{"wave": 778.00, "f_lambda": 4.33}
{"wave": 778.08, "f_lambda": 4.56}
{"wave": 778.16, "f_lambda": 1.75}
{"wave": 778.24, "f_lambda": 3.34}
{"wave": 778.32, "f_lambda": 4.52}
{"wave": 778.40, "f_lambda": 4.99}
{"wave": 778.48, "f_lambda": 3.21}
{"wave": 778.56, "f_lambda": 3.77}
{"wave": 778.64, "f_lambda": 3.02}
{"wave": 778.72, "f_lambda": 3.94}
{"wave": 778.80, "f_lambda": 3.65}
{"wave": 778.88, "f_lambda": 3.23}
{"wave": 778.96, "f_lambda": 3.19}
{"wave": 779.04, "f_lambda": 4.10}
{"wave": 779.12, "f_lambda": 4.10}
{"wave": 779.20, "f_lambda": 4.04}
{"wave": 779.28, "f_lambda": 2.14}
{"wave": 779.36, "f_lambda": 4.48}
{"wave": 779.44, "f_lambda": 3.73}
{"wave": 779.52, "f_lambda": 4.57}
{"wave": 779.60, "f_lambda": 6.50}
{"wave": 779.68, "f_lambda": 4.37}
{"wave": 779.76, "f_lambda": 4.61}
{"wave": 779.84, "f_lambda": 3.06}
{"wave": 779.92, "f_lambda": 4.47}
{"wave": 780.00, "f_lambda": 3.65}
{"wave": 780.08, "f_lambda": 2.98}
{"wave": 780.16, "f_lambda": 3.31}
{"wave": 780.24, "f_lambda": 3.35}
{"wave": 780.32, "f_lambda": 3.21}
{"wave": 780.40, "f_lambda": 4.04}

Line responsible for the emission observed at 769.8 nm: [S II]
